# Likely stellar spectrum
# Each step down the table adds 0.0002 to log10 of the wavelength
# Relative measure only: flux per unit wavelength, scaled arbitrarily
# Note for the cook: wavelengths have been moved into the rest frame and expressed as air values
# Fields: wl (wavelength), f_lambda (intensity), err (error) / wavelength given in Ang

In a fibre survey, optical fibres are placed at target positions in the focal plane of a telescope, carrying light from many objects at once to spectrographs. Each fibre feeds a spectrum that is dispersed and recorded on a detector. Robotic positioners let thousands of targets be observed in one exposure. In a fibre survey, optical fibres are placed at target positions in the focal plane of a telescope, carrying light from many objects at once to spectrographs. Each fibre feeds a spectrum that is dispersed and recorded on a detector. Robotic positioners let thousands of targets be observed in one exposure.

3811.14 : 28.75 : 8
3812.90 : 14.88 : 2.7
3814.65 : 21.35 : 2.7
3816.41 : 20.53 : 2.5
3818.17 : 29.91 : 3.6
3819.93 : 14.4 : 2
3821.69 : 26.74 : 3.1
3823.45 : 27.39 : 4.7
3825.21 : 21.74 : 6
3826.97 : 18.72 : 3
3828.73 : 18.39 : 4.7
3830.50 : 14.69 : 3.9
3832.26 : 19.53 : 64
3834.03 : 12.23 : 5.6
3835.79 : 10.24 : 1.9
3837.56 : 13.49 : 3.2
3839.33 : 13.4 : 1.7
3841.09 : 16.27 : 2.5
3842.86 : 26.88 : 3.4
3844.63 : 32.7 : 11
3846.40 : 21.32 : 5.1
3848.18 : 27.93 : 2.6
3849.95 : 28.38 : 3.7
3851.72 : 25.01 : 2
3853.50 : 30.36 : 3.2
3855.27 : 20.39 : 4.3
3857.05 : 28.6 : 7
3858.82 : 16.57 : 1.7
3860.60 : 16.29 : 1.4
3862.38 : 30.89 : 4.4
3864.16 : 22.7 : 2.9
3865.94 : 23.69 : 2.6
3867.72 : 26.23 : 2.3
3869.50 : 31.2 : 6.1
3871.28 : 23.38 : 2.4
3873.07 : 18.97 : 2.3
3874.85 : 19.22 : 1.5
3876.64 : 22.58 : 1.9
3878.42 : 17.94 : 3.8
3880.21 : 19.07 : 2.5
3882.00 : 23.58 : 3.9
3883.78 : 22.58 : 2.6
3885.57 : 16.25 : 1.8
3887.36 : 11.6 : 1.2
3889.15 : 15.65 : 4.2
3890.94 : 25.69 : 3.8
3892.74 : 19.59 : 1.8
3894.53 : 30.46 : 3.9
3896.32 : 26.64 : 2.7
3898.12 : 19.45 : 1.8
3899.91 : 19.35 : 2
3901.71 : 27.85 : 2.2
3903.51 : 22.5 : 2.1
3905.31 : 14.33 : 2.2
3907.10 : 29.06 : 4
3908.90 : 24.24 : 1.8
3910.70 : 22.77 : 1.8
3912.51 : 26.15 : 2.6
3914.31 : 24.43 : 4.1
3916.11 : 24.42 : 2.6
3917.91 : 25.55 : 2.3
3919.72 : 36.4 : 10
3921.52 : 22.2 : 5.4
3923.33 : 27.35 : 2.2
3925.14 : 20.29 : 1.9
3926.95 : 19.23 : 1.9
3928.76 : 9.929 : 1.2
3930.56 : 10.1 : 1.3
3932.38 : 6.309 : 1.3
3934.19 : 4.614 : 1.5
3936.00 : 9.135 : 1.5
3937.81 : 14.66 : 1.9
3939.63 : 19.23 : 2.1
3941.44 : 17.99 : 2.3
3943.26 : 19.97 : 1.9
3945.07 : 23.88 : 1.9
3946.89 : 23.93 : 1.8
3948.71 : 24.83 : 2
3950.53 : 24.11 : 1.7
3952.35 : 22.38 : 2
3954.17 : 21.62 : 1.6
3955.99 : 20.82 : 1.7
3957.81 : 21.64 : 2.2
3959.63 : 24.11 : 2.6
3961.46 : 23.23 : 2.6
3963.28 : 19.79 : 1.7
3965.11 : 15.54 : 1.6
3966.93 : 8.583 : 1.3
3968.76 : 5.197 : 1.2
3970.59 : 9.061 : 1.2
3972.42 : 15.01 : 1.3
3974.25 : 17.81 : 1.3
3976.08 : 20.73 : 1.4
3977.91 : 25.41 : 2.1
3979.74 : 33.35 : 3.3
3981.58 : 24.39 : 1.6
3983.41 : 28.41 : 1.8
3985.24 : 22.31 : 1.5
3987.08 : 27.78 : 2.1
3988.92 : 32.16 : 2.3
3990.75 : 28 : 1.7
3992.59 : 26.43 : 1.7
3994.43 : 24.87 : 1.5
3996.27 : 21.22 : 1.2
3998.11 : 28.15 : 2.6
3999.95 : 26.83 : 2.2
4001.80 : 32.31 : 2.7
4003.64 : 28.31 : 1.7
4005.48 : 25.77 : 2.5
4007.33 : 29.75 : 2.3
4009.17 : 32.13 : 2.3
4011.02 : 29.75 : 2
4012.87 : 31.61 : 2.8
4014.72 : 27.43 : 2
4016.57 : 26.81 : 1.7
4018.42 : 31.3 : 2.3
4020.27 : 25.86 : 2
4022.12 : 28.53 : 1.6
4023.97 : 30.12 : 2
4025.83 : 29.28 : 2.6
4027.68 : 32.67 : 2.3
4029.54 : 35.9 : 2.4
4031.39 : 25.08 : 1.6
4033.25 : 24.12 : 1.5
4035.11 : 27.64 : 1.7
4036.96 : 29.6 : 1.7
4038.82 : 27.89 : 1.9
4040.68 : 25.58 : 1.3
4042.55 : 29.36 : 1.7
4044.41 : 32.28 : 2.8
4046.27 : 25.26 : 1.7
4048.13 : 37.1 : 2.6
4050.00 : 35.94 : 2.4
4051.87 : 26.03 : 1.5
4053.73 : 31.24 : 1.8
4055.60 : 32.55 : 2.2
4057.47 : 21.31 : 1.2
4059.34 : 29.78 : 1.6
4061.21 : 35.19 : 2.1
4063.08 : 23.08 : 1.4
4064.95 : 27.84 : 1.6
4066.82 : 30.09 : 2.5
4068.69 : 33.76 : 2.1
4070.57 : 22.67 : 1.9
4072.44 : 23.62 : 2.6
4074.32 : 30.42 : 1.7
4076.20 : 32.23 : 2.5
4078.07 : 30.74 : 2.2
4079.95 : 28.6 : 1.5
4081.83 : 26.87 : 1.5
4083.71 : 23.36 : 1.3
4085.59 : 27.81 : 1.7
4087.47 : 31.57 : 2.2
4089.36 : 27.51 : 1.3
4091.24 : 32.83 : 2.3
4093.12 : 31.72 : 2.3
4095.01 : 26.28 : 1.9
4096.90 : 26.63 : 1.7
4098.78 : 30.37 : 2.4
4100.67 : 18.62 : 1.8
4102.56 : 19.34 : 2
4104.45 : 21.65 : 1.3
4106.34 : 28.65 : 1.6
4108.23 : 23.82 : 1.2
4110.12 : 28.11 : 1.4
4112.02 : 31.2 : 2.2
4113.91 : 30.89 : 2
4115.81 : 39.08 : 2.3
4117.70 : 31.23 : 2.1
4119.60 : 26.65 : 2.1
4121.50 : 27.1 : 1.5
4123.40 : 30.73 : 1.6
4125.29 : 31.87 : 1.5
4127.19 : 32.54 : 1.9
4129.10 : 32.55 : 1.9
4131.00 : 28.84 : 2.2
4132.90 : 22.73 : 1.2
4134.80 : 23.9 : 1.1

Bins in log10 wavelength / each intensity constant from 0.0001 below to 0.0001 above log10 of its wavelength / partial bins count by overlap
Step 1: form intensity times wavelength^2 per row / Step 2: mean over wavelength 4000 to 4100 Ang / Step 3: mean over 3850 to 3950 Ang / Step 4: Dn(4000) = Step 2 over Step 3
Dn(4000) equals 1.5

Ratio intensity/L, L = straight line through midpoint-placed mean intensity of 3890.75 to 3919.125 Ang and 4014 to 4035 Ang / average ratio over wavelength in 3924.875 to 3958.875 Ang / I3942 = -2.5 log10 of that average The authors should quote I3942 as 0.40 mag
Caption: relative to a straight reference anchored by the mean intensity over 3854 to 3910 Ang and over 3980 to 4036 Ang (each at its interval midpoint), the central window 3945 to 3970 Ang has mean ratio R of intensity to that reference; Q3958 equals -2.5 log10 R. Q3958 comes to 0.290 mag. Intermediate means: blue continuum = 22.2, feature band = 19.7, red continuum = 28.2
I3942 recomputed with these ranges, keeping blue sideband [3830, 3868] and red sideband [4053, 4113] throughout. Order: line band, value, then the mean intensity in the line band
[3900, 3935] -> 0.12 mag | 20.9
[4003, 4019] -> -0.13 mag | 29.2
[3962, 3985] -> 0.31 mag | 18.8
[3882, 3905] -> 0.07 mag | 21.4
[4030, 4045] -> -0.05 mag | 27.9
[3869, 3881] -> 0.05 mag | 21.5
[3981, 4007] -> -0.06 mag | 27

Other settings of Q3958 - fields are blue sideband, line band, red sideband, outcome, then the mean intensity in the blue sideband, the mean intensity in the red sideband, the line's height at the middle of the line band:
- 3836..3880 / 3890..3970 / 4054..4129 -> 0.200 mag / 22.8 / 28.5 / 24.6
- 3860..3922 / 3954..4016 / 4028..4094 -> 0.112 mag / 23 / 29.1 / 26.4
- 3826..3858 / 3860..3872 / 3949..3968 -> -0.203 mag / 21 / 20.2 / 20.9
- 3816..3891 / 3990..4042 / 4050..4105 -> -0.088 mag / 21.4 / 27.9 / 26.1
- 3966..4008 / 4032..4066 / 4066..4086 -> -0.085 mag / 23.5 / 28.2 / 26.8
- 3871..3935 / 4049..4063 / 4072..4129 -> -0.119 mag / 20.8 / 28.5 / 26.8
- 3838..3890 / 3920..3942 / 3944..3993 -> 0.371 mag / 22.3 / 21.8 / 22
